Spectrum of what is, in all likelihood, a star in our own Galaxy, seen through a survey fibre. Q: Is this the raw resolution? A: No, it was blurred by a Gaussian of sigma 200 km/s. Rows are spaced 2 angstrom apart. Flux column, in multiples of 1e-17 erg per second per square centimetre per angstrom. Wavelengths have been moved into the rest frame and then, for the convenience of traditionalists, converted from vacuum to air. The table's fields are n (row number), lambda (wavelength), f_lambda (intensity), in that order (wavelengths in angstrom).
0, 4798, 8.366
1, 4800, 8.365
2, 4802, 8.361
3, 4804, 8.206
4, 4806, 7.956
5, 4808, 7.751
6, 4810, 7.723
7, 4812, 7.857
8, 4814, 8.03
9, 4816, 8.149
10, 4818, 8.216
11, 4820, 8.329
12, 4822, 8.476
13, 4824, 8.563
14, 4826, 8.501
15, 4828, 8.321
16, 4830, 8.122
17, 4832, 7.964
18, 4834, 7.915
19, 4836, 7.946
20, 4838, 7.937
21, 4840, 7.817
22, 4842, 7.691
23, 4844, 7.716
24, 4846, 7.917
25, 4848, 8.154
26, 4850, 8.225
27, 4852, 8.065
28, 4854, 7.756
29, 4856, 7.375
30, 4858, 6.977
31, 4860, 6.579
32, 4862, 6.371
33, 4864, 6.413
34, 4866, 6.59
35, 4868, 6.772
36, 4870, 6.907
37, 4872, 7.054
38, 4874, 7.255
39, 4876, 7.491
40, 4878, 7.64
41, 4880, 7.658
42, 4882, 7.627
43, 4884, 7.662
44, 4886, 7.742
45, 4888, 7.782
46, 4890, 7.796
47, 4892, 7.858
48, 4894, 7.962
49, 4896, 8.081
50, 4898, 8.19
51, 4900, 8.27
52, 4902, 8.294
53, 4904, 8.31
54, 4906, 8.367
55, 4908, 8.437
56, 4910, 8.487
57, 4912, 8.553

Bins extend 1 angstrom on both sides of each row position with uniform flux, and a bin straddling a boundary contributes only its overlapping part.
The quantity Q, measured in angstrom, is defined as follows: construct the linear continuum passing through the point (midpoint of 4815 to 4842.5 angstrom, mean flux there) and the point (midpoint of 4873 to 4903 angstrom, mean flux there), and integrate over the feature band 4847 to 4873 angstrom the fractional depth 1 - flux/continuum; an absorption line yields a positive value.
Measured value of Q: 2.6 angstrom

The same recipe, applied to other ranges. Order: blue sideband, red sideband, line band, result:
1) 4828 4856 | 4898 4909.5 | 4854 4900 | 4.40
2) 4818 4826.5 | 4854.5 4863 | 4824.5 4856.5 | -1.41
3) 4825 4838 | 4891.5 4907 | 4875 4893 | 1.03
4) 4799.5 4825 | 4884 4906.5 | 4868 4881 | 1.24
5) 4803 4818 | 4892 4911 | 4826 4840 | -0.02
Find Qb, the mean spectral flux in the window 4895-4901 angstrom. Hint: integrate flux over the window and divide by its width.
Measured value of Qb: 8.18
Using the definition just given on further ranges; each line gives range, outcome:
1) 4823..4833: 8.29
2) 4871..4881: 7.42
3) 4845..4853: 8.09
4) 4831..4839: 7.94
